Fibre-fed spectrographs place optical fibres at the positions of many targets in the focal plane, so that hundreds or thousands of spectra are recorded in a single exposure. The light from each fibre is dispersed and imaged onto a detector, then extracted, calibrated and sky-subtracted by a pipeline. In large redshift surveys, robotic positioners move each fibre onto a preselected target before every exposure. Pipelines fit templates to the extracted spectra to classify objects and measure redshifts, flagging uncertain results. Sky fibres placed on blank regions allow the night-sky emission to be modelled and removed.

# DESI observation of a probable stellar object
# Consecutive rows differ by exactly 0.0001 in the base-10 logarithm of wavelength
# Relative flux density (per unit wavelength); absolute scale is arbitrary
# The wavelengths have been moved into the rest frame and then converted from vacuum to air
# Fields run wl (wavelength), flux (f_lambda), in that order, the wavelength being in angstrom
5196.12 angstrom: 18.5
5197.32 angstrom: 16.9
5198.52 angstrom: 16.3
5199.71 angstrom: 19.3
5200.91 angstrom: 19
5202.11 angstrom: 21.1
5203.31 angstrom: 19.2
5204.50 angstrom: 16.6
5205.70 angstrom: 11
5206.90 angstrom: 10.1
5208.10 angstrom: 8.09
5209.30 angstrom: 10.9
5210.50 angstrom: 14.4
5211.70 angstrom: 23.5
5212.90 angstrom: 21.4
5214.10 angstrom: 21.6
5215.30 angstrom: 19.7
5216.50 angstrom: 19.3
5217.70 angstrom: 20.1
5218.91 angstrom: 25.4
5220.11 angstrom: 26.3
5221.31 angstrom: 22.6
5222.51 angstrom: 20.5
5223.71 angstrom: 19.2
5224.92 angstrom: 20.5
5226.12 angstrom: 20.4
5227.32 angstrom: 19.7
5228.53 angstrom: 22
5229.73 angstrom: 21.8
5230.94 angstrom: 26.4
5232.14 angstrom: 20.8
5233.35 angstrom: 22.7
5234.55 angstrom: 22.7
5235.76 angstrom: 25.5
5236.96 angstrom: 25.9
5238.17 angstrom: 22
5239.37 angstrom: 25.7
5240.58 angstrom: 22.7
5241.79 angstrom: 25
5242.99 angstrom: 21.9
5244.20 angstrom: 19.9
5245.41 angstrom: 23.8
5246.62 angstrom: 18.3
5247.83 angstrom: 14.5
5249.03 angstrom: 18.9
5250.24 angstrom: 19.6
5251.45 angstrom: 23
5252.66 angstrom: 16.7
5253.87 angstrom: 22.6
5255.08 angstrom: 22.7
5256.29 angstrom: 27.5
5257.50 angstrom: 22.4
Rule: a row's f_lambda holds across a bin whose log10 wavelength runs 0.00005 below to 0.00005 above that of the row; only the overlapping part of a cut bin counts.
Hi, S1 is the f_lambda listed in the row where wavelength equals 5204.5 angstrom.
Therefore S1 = 16.6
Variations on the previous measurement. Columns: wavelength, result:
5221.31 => 22.6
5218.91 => 25.4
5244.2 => 19.9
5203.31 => 19.2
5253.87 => 22.6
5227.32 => 19.7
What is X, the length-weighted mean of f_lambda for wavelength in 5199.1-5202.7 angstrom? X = 19.8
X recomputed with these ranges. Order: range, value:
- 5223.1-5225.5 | 19.8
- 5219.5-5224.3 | 22.2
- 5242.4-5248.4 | 19.7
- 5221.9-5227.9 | 20.1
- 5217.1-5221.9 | 23.6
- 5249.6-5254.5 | 20.5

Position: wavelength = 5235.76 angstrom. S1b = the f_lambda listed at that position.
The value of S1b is 25.5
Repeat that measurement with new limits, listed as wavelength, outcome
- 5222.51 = 20.5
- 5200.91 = 19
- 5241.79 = 25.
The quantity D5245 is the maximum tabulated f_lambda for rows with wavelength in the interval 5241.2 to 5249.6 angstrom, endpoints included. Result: 25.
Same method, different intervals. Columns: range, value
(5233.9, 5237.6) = 25.9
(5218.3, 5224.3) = 26.3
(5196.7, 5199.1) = 16.9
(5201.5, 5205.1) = 21.1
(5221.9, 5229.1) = 22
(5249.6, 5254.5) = 23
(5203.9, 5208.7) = 16.6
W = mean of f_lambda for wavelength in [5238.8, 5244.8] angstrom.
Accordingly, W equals 23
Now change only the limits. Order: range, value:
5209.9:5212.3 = 18.9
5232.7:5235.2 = 22.7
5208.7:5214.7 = 18.4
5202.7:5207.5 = 14.2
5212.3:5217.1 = 20.5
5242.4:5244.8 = 20.9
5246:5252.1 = 18.9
